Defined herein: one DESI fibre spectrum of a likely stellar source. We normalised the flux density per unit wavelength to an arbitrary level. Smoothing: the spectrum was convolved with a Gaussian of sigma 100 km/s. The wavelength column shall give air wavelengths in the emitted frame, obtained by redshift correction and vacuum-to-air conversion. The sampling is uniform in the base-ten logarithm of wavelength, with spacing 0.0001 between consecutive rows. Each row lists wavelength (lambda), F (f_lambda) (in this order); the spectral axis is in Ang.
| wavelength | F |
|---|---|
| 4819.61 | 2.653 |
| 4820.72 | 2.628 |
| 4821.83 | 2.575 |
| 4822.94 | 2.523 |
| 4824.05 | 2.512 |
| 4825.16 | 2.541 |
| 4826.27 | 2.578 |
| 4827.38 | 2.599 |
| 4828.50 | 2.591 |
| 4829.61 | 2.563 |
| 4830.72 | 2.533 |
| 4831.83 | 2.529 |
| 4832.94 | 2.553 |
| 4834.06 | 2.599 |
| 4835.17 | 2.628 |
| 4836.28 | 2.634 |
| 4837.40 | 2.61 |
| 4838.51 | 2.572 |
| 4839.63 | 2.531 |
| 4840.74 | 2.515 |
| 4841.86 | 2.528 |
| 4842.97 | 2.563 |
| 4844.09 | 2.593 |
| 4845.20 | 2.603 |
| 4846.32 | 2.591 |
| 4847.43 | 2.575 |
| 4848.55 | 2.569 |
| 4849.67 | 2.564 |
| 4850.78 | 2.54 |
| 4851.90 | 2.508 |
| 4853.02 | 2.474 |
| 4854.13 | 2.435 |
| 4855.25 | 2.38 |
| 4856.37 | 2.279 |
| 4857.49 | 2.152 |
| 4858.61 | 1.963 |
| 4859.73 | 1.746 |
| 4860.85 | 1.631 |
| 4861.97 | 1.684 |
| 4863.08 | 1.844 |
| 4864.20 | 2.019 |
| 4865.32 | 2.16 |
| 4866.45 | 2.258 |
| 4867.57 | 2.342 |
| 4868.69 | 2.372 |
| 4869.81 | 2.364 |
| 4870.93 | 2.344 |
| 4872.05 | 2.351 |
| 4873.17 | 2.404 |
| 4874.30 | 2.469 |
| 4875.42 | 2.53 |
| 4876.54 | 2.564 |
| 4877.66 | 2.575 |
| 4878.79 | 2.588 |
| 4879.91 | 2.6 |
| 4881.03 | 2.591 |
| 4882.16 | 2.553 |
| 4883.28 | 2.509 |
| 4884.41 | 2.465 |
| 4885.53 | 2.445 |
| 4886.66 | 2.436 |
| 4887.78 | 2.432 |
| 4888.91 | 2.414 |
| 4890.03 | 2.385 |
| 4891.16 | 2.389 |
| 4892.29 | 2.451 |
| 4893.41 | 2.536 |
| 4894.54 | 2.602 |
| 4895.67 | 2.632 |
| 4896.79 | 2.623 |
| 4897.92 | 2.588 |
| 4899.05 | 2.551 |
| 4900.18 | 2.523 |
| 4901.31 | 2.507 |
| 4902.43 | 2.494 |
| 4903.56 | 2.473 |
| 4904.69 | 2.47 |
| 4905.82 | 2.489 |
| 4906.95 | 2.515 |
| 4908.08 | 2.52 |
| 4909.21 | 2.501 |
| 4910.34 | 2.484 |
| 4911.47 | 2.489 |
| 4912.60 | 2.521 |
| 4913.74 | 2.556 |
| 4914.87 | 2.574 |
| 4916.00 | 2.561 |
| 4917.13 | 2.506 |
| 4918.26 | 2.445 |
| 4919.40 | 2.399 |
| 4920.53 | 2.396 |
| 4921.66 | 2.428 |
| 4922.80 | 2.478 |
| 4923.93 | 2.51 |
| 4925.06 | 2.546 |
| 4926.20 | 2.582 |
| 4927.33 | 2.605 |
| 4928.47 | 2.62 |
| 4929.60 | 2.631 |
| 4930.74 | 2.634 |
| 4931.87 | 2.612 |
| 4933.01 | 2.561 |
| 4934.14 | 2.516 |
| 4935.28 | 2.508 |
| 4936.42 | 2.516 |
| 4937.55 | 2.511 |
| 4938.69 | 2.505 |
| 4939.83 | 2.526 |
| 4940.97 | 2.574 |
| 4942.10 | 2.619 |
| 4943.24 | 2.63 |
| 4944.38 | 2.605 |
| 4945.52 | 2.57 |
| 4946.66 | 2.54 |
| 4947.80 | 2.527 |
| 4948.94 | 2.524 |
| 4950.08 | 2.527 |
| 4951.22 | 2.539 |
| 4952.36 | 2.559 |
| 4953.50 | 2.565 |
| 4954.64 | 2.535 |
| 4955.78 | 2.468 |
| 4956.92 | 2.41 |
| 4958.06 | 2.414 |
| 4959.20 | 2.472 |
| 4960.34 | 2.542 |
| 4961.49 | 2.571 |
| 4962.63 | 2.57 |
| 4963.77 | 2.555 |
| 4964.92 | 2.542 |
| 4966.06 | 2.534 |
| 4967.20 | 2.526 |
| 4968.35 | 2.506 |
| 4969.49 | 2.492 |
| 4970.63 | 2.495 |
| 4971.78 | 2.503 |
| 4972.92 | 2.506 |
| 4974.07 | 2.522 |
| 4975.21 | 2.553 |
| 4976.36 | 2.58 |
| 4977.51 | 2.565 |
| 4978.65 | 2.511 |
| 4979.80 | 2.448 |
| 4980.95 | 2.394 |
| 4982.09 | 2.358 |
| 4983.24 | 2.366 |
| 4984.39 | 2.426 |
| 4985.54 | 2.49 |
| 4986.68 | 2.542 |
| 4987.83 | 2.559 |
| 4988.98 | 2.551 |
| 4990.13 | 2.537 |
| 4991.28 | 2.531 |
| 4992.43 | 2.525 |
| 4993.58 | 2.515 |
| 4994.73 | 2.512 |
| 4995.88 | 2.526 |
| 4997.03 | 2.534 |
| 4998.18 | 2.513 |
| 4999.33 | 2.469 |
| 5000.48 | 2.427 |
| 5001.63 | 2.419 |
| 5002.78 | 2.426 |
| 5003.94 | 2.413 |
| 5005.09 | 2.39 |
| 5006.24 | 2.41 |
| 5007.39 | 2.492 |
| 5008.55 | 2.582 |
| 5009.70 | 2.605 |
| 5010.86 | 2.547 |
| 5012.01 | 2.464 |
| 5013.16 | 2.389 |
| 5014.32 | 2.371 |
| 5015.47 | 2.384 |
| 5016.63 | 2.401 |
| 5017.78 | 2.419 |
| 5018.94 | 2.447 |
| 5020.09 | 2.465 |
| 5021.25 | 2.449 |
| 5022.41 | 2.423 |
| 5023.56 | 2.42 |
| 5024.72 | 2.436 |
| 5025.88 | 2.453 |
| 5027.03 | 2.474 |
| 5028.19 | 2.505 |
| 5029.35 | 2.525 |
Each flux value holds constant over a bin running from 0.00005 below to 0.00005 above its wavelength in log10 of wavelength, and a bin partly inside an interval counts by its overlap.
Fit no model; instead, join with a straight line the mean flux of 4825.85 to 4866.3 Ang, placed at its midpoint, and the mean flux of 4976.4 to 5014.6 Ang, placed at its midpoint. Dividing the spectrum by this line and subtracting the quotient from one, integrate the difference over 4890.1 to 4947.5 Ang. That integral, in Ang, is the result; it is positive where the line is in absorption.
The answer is -2.2 Ang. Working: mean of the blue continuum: 2.4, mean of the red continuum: 2.48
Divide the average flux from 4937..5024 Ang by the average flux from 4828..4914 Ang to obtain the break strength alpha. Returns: 1.0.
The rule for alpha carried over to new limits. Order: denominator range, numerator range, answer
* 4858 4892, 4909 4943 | 1.09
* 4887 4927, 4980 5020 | 0.99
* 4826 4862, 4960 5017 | 1.02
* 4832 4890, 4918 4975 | 1.05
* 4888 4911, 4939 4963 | 1.01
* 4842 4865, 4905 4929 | 1.10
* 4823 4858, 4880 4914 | 0.99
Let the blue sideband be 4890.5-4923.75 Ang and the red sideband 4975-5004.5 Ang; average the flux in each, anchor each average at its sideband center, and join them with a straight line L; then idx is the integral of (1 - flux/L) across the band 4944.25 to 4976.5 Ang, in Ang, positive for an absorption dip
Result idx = -0.39 Ang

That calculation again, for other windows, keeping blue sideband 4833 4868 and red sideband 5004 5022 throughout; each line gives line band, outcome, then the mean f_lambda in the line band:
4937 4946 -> -0.58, 2.57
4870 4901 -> -1.57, 2.5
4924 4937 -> -0.91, 2.57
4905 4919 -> -0.68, 2.51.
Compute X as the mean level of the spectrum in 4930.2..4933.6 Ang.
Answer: 2.61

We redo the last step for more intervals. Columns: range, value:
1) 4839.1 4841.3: 2.53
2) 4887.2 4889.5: 2.43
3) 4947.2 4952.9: 2.53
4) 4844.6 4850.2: 2.58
